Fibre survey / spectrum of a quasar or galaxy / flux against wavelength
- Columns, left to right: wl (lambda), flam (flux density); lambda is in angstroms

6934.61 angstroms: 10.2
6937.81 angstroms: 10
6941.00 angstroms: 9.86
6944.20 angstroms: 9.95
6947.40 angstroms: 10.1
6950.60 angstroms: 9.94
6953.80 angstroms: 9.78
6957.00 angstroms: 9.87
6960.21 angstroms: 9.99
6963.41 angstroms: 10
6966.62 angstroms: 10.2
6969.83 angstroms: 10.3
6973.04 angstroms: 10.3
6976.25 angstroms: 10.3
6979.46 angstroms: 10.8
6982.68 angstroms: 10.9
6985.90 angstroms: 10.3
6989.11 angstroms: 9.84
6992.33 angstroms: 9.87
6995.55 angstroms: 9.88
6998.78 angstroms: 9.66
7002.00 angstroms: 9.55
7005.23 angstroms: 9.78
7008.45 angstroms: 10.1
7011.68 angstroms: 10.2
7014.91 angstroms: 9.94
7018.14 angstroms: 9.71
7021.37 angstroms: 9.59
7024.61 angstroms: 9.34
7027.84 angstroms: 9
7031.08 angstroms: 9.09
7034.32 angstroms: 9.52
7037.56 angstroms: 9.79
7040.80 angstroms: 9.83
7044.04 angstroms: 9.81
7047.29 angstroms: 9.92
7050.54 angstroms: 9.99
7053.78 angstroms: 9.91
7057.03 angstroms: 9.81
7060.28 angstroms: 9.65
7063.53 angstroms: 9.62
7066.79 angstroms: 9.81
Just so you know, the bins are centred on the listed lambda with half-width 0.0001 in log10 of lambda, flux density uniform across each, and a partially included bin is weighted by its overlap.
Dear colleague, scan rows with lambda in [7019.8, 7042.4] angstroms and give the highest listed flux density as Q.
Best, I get 9.83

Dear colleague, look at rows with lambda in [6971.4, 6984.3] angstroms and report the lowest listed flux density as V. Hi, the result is 10.3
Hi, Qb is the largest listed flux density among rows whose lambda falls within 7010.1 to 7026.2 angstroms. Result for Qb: 10.2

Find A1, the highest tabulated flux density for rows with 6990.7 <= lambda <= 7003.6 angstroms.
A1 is 9.88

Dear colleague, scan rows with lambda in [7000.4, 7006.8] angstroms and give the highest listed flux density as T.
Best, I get 9.78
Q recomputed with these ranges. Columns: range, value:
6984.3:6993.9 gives 10.3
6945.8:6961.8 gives 10.1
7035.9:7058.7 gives 9.99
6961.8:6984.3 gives 10.9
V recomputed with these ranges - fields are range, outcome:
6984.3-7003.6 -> 9.55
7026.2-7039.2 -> 9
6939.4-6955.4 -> 9.78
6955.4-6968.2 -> 9.87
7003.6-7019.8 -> 9.71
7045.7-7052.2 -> 9.92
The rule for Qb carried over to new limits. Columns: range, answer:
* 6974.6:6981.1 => 10.8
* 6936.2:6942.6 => 10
